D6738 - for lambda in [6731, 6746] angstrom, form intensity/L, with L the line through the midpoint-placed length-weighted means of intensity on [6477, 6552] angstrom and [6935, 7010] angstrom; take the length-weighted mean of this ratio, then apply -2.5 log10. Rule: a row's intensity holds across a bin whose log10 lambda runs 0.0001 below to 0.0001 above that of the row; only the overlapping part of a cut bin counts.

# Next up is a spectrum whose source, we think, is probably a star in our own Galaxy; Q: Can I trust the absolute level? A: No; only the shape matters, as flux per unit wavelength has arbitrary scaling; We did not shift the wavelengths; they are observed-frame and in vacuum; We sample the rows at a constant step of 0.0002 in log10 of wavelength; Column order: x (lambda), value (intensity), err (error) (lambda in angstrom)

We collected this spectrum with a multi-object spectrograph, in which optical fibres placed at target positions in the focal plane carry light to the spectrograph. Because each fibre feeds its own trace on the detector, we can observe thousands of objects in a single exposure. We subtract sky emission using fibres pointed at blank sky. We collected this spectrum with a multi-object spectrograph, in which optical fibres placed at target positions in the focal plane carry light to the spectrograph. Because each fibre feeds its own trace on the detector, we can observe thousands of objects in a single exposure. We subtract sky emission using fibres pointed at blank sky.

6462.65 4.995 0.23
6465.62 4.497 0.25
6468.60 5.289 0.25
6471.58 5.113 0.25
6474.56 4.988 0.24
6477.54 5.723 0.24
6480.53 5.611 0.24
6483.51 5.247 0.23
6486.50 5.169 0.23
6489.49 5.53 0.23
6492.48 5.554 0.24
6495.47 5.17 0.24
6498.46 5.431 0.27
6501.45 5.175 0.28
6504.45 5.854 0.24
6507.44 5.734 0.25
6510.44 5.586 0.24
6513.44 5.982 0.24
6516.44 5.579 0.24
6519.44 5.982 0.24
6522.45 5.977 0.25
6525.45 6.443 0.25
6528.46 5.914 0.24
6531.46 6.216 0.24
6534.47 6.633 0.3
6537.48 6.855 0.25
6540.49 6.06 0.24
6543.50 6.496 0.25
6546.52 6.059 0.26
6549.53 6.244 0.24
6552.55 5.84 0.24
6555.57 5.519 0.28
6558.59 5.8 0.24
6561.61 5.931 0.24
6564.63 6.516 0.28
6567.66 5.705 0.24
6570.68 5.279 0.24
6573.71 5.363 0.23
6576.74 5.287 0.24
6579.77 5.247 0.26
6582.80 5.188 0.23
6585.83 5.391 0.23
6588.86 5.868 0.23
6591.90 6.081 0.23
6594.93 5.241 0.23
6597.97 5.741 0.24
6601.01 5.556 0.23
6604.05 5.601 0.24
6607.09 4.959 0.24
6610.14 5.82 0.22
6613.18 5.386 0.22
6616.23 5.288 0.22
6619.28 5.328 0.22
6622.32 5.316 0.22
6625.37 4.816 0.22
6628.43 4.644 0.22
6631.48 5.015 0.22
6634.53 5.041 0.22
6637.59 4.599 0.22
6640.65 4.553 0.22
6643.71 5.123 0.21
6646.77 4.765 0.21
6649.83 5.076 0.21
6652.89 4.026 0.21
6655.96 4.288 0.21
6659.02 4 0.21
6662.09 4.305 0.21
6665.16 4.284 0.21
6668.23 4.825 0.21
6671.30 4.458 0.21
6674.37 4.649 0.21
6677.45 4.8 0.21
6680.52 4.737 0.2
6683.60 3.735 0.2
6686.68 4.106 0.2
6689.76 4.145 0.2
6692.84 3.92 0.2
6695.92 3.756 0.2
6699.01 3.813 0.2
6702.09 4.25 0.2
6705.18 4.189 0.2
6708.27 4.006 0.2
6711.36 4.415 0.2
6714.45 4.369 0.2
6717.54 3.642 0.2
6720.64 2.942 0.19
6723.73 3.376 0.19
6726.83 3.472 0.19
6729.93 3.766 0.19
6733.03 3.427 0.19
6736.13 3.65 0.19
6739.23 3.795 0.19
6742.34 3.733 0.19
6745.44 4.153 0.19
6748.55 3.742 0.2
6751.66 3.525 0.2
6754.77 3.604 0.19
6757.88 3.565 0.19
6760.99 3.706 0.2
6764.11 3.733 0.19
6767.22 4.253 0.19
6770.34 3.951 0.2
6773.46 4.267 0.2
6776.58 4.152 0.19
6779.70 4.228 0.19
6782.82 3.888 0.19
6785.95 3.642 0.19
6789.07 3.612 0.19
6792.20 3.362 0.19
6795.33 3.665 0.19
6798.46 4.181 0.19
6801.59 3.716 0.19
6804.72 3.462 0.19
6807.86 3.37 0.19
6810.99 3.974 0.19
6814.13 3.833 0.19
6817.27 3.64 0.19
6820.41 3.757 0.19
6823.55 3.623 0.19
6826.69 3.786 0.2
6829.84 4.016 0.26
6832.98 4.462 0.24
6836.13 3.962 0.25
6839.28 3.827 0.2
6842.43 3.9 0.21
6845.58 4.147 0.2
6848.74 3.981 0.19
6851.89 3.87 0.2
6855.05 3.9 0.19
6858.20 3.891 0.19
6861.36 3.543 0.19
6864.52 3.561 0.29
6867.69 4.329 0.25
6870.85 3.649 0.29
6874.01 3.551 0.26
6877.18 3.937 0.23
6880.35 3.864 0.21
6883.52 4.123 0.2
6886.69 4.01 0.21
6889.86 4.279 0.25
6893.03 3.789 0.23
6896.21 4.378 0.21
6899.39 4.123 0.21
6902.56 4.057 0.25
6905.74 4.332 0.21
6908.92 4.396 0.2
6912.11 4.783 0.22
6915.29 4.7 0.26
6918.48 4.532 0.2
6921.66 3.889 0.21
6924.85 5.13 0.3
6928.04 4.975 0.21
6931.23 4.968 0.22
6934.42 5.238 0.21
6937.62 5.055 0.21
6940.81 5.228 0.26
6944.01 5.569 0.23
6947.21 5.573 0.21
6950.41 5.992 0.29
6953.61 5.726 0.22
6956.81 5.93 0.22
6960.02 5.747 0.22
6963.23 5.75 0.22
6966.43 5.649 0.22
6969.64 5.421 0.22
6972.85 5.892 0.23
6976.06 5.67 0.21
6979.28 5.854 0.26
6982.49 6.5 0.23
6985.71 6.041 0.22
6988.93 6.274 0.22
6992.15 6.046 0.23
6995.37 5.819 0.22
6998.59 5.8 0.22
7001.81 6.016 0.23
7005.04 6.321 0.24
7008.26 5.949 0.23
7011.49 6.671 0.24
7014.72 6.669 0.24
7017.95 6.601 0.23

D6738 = 0.49 mag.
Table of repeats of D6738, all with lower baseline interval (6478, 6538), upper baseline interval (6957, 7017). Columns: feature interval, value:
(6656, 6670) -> 0.321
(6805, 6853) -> 0.464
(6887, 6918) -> 0.353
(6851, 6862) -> 0.480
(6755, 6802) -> 0.462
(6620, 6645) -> 0.188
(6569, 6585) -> 0.101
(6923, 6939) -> 0.183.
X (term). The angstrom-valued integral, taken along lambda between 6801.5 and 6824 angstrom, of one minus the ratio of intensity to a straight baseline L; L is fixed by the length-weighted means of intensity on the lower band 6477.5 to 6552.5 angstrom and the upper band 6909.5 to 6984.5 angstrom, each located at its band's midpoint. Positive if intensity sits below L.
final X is 7.5 angstrom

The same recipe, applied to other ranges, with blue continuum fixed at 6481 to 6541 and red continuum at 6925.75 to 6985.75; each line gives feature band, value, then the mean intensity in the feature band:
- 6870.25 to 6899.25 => 8.6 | 3.97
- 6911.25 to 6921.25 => 1.9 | 4.57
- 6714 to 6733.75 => 7.5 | 3.53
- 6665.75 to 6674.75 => 1.8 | 4.61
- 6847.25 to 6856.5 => 2.8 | 3.92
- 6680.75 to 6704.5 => 7.1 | 4.01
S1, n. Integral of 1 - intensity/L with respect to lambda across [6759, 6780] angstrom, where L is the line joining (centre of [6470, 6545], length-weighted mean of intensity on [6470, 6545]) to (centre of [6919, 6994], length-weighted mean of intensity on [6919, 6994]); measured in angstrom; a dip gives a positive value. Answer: 6.04 angstrom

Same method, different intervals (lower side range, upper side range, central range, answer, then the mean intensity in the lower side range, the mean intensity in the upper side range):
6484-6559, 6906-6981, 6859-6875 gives 4.88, 5.87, 5.28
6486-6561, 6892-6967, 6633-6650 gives 2.35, 5.88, 4.98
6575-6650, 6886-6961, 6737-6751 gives 3.45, 5.24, 4.85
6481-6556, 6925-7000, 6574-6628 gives 3.88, 5.85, 5.67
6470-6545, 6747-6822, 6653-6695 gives 2.43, 5.76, 3.78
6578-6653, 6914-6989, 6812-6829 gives 5.11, 5.21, 5.46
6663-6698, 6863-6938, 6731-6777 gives 5.30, 4.3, 4.31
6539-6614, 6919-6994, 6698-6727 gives 9.13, 5.69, 5.56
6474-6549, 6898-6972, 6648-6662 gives 3.06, 5.82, 5.09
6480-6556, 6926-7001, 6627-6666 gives 8.09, 5.85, 5.68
